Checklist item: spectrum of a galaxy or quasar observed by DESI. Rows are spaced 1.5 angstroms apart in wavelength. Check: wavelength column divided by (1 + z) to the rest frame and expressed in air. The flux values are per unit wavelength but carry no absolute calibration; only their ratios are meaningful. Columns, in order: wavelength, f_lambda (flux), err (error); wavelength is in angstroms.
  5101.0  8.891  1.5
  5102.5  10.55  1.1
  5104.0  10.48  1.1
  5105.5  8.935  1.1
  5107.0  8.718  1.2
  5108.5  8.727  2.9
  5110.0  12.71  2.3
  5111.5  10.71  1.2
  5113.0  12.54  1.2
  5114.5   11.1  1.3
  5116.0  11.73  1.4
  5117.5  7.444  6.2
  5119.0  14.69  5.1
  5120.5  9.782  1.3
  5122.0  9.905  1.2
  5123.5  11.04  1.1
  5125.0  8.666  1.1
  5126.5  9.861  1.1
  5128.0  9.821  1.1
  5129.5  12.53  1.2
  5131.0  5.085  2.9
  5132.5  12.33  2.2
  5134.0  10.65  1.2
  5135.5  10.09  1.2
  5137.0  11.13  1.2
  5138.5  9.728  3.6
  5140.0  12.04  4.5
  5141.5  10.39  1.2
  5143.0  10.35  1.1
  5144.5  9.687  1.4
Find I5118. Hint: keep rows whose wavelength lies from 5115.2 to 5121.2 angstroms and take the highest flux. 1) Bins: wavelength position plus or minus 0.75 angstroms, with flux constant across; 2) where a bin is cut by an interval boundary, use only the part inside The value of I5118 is 14.69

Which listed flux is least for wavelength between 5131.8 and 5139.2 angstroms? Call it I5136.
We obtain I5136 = 9.728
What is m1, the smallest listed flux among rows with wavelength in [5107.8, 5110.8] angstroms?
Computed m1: 8.727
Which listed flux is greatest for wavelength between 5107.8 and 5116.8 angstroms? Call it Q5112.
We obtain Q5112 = 12.71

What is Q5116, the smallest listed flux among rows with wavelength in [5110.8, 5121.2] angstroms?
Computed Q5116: 7.444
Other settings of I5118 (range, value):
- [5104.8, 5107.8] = 8.935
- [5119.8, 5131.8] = 12.53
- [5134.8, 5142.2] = 12.04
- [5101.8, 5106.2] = 10.55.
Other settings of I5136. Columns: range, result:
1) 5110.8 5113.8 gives 10.71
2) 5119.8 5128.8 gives 8.666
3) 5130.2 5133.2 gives 5.085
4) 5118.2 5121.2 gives 9.782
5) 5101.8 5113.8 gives 8.718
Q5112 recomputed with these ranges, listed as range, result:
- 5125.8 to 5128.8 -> 9.861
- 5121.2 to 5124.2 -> 11.04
